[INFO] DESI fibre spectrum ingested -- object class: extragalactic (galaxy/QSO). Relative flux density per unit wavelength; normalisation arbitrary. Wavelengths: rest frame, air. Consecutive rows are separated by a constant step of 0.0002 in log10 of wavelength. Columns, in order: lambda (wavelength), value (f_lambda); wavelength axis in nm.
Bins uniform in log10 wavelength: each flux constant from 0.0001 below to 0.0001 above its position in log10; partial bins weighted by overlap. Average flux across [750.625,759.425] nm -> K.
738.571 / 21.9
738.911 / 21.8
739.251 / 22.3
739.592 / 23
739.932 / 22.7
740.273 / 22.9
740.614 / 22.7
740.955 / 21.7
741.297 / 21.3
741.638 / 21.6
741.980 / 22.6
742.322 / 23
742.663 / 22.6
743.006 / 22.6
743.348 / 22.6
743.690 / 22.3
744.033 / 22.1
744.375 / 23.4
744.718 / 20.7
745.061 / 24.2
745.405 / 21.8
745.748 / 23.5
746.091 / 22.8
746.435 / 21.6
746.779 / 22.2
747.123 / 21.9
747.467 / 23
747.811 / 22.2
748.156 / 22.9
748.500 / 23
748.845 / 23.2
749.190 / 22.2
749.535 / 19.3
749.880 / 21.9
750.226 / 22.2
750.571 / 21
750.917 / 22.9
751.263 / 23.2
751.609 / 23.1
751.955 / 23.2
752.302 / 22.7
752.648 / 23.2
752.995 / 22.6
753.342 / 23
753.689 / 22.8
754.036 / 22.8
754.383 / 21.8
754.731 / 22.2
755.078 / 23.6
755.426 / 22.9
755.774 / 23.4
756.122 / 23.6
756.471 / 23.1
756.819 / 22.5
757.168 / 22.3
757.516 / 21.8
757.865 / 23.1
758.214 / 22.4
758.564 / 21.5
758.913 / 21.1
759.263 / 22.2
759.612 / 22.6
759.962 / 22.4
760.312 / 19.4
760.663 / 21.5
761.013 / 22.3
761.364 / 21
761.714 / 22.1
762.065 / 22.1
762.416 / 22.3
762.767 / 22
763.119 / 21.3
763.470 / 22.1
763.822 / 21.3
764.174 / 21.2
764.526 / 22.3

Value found 22.7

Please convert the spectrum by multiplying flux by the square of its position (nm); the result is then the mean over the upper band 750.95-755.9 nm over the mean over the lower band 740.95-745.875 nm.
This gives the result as 1.05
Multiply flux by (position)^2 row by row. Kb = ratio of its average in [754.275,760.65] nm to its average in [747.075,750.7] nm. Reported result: 1.03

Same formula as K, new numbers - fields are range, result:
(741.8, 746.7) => 22.5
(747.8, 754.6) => 22.5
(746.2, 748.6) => 22.4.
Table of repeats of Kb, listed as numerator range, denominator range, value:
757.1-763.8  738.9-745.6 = 1.02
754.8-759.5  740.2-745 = 1.05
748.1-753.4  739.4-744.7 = 1.03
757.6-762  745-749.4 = 1.00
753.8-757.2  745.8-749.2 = 1.03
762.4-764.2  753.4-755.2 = 0.98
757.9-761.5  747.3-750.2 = 1.01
